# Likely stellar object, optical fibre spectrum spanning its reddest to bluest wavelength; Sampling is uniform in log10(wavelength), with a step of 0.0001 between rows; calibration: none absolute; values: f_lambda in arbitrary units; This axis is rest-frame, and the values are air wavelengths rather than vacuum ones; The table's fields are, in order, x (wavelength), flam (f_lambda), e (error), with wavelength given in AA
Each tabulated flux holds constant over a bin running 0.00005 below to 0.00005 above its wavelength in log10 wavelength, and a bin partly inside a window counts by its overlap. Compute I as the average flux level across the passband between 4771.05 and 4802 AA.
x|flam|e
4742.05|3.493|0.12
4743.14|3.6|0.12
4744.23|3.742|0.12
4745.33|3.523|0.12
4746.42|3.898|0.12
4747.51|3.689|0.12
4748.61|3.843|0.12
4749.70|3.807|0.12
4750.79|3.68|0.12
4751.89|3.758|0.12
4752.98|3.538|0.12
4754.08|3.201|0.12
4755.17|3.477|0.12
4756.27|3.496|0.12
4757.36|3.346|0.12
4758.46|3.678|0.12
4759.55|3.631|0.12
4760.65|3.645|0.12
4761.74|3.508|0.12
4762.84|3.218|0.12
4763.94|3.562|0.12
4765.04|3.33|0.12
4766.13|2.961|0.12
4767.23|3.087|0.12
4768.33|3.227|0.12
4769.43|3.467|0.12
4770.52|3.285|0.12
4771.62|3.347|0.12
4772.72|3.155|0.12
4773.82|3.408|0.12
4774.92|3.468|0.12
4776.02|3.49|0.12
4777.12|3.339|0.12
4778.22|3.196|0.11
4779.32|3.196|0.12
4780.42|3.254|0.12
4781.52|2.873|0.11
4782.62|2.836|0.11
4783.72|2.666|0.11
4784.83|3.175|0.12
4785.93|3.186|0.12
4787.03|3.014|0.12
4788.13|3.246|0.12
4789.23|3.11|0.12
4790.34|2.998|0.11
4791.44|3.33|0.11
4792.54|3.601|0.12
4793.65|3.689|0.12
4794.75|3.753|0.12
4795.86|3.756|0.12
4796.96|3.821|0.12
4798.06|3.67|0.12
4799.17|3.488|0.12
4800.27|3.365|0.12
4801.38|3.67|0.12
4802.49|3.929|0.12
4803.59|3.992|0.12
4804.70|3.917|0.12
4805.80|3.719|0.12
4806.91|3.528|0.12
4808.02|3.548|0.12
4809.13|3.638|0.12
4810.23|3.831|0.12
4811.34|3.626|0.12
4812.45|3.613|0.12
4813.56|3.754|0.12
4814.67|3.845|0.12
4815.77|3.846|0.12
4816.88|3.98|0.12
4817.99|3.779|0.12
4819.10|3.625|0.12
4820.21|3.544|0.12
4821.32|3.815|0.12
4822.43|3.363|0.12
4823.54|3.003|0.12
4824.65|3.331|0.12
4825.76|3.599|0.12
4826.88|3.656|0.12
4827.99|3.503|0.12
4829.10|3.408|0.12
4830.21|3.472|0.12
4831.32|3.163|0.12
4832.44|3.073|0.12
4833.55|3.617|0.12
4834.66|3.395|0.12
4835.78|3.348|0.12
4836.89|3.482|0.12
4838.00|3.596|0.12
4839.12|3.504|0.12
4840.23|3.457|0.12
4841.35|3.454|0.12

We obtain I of 3.33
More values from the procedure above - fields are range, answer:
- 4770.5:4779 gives 3.33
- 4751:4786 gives 3.32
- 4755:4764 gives 3.5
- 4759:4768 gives 3.36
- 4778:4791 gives 3.06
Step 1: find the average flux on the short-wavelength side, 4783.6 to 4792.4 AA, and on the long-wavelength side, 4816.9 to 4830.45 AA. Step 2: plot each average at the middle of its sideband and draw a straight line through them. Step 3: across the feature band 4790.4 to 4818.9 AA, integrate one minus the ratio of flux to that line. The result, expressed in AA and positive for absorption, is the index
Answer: -3.2 AA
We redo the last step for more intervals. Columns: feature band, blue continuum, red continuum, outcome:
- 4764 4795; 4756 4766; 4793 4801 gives 2.8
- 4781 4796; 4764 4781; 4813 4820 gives 1.1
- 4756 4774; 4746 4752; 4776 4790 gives 0.5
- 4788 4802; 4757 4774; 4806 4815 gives 0.2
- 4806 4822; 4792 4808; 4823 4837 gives -0.7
